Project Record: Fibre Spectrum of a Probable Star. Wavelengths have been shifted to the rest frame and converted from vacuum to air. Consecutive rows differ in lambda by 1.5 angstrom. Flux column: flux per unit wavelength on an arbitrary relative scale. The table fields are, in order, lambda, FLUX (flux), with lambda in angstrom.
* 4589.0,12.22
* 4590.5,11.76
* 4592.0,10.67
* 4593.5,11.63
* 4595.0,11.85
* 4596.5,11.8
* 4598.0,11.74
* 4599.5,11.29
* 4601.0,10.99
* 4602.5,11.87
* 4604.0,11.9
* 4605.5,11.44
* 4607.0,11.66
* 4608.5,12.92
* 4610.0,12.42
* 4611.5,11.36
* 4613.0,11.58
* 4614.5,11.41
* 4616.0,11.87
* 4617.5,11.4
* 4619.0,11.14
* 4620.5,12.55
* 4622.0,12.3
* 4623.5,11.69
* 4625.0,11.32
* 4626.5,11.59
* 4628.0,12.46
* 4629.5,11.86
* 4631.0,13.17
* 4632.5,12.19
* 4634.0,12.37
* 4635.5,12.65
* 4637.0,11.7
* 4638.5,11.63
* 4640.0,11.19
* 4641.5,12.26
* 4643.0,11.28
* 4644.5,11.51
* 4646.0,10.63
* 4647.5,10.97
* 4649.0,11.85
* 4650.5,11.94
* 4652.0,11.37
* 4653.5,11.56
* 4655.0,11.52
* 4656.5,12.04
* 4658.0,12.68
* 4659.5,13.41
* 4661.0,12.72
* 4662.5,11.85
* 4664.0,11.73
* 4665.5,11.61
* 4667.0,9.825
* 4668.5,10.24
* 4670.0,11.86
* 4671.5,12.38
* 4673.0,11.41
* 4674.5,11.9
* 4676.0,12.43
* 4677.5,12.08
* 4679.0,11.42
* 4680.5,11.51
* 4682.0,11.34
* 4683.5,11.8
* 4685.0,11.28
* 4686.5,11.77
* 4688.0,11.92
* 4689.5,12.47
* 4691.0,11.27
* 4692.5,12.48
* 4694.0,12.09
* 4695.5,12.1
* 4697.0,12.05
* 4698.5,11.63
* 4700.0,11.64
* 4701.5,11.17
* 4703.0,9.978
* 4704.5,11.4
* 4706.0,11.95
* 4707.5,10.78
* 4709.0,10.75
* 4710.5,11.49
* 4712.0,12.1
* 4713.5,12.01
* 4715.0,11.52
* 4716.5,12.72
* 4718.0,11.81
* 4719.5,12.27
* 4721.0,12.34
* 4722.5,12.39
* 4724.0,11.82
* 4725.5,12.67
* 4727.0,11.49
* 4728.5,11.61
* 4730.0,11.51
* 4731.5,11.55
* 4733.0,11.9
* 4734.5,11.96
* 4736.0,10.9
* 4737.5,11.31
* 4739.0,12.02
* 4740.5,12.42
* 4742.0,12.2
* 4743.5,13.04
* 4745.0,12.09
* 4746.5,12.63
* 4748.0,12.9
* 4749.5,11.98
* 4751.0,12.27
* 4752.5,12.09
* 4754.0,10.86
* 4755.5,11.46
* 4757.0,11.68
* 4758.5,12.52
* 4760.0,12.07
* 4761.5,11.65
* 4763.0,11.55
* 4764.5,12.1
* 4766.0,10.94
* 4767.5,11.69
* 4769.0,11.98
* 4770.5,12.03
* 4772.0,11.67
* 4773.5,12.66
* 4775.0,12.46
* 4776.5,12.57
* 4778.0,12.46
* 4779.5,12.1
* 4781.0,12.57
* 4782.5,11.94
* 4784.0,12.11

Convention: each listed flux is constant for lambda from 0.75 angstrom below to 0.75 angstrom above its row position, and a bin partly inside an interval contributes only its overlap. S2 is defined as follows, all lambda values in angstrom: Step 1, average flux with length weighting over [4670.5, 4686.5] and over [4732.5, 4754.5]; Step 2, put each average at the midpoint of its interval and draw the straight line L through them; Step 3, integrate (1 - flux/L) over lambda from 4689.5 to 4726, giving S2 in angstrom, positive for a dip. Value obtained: 0.4 angstrom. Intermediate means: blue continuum 11.8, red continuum 12.1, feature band 11.8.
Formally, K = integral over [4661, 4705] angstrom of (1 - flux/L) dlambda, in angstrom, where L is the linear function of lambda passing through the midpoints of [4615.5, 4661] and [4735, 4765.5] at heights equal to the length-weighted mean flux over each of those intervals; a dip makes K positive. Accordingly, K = 1.08 angstrom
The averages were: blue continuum 11.9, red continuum 12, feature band 11.6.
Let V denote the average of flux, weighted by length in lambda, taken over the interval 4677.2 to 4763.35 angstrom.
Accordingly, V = 11.8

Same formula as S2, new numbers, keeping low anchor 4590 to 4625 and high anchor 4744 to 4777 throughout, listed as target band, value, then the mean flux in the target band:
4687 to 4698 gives -0.2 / 12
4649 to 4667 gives -0.2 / 11.9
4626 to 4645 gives -0.4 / 12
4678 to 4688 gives 0.2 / 11.6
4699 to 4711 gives 0.7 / 11.1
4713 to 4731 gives -0.1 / 12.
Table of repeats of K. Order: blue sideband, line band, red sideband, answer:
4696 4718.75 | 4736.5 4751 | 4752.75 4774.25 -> -0.7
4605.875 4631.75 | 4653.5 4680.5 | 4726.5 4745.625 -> 0.2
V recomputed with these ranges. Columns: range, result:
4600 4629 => 11.8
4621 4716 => 11.7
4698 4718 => 11.5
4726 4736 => 11.6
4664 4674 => 11.3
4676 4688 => 11.7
